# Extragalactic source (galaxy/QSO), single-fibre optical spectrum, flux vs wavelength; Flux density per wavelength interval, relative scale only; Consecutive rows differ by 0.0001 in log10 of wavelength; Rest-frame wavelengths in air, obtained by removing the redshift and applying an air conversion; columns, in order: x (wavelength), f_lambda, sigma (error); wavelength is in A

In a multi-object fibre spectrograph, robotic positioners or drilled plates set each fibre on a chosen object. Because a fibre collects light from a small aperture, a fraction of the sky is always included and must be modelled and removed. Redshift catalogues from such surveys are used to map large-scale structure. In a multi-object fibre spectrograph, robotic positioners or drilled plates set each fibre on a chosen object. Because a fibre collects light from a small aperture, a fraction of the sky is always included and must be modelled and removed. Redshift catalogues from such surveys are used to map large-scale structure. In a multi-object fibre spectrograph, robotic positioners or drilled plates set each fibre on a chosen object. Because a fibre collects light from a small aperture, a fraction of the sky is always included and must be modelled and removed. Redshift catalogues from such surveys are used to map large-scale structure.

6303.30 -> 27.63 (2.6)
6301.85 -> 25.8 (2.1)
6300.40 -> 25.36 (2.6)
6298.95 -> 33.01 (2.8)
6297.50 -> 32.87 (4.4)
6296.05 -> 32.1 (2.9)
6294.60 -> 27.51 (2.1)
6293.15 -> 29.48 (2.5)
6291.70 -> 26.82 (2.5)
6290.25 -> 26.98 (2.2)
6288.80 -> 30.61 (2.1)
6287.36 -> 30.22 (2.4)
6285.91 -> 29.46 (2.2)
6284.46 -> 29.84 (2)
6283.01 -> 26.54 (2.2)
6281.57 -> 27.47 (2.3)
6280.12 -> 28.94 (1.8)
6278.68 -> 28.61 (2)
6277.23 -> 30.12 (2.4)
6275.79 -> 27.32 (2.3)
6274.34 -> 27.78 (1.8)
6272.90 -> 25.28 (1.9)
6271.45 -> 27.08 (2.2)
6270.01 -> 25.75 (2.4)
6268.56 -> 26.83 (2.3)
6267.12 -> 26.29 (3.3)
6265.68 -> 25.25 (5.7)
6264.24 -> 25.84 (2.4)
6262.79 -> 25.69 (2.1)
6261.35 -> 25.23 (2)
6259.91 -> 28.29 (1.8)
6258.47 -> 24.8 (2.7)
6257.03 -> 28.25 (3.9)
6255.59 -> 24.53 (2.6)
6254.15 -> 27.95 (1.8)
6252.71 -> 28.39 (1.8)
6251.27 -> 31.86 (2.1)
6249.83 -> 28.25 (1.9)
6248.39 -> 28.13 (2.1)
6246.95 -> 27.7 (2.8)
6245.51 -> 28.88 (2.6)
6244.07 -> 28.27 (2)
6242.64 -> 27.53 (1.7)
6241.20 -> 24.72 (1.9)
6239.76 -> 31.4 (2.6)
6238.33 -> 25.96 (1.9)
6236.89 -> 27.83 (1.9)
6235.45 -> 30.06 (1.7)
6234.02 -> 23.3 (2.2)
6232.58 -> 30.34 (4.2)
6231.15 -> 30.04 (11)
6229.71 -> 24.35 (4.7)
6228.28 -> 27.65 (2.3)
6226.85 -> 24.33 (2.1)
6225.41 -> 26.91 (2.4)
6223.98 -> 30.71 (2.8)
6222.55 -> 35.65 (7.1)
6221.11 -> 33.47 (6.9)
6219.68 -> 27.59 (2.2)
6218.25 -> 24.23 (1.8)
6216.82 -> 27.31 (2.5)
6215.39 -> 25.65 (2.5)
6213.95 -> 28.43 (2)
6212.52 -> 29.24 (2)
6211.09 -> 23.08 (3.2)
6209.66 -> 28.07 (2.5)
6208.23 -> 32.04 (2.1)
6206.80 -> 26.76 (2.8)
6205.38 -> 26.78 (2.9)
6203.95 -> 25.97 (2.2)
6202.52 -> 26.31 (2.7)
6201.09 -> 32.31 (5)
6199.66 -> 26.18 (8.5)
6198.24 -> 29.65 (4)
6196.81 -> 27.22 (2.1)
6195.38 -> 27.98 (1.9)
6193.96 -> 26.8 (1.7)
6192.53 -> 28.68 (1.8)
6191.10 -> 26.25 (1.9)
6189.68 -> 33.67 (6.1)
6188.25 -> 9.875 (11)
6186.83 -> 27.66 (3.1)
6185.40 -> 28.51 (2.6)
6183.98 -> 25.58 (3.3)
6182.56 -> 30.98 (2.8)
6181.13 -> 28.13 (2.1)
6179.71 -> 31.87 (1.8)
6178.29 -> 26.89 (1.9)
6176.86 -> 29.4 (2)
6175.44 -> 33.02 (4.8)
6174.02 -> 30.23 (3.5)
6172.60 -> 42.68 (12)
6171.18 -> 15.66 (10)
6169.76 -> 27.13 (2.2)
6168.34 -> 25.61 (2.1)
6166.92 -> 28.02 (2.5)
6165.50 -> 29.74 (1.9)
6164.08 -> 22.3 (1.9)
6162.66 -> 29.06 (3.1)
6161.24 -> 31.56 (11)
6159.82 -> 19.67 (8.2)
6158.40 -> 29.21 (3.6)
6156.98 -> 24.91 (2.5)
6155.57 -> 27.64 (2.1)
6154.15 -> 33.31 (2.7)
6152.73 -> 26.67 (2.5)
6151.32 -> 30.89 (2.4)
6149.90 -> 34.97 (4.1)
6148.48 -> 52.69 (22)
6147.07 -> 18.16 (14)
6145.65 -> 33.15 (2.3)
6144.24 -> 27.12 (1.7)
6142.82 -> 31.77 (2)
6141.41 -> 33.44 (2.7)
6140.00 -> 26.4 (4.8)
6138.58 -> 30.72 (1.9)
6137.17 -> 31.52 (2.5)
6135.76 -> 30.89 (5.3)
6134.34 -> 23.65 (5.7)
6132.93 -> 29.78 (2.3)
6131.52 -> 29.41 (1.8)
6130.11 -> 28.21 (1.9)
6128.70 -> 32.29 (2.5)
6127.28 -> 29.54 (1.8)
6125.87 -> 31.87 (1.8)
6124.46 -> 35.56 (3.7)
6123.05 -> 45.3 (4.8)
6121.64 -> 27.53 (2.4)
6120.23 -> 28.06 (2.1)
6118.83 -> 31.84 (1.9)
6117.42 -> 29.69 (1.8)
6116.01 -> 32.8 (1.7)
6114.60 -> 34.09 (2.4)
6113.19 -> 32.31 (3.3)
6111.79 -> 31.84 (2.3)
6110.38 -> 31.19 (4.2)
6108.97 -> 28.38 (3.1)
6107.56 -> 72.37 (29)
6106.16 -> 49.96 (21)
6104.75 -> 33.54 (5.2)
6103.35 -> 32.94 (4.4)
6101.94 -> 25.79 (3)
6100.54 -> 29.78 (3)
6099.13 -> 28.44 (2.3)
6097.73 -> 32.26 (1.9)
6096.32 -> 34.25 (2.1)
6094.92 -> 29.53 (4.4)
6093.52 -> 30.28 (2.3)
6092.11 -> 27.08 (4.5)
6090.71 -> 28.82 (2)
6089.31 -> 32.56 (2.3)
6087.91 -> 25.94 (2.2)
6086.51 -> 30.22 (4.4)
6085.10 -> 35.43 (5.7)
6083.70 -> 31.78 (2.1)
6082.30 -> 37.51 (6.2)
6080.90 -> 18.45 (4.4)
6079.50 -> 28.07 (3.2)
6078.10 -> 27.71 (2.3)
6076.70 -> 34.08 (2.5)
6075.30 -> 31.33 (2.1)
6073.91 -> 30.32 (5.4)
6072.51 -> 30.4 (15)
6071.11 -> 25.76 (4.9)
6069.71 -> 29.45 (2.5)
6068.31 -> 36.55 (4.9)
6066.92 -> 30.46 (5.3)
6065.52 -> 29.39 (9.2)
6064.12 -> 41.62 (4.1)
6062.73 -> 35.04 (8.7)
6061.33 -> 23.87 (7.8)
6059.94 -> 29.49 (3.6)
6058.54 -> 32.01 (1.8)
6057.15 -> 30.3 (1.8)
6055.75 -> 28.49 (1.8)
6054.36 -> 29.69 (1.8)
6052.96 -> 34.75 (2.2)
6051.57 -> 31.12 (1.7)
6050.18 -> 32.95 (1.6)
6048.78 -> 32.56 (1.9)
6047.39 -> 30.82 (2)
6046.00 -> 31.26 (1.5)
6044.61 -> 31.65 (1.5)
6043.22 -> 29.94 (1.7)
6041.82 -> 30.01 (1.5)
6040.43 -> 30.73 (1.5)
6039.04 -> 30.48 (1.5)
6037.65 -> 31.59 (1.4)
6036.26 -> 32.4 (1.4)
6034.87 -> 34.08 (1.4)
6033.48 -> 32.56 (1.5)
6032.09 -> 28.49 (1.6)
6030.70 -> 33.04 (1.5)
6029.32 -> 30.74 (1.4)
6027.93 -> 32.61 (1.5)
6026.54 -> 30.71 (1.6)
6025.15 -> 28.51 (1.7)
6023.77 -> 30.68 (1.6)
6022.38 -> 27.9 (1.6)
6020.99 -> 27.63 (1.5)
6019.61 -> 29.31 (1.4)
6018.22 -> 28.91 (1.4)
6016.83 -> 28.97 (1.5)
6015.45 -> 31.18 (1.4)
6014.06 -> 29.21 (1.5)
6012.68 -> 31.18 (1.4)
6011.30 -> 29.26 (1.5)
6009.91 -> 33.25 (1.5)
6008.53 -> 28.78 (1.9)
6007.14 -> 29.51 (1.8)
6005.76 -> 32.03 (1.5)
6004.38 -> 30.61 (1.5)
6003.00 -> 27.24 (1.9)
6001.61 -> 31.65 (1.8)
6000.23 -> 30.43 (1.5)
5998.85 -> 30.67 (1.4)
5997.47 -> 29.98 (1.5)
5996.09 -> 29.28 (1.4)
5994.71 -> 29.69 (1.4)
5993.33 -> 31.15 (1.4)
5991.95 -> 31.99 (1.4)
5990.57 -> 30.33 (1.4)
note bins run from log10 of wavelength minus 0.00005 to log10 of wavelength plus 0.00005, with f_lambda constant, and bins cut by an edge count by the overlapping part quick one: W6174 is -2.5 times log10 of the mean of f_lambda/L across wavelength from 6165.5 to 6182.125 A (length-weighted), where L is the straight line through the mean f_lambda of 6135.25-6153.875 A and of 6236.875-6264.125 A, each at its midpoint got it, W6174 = 0.049 mag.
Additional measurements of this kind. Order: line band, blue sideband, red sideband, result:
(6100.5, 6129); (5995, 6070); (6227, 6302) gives -0.17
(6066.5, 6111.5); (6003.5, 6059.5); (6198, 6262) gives -0.08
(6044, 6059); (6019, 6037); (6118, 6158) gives -0.02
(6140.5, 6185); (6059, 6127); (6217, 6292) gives 0.04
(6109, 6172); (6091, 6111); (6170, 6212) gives 0.06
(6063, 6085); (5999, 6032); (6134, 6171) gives -0.05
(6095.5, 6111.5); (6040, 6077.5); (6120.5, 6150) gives -0.15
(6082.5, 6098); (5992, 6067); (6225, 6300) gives -0.03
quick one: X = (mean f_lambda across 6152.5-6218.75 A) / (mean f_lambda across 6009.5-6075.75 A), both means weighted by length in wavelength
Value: 0.89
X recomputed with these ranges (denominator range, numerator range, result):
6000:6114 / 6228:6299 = 0.89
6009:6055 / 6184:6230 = 0.89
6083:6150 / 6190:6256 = 0.86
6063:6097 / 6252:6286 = 0.88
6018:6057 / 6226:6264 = 0.89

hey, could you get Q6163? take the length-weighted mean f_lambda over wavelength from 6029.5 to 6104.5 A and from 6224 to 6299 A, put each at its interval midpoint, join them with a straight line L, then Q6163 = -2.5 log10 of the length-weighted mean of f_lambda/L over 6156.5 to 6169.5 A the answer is 0.10 mag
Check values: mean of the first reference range 30.8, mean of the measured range 26.7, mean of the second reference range 27.8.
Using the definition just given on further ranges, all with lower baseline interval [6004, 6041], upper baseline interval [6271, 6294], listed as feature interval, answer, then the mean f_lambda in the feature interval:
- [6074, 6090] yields -0.010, 30.3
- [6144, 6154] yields -0.099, 32.3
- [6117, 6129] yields -0.098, 32.5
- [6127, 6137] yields 0.014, 29.2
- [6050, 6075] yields -0.035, 31.2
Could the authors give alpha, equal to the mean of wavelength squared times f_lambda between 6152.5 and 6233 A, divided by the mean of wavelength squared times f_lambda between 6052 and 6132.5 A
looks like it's 0.9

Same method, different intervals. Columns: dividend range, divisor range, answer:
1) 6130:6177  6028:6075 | 0.97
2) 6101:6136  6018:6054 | 1.11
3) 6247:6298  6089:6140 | 0.90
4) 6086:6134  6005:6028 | 1.13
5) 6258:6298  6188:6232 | 1.03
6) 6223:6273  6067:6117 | 0.89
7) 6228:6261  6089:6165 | 0.91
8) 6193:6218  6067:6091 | 0.95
